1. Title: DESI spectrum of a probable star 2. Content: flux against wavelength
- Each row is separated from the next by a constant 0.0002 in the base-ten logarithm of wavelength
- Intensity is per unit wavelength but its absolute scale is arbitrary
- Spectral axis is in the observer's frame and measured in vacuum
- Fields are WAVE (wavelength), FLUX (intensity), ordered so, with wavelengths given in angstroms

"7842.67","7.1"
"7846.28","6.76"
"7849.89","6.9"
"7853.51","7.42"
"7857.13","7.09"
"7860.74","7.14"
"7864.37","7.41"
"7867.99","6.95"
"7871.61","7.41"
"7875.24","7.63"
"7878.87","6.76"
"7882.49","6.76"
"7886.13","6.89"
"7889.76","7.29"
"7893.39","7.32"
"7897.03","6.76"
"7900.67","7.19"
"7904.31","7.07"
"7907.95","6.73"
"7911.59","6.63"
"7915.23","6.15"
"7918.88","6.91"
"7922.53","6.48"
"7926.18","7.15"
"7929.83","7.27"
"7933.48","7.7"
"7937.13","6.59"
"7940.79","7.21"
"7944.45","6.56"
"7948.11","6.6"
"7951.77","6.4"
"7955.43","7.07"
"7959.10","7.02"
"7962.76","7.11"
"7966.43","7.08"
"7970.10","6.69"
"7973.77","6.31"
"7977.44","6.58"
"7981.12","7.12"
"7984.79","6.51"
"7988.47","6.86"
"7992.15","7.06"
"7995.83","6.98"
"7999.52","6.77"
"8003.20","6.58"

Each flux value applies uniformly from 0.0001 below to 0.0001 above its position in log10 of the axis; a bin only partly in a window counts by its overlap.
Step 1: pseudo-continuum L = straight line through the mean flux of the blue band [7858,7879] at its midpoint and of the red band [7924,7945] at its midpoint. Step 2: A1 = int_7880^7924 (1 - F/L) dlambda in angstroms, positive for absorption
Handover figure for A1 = 2.0 angstroms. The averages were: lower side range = 7.25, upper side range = 7.1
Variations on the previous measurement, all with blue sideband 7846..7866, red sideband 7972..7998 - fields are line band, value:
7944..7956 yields 0.4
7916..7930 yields 0.2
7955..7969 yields -0.4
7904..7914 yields 0.4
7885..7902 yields -0.1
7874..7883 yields 0.0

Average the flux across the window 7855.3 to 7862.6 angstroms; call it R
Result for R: 7.12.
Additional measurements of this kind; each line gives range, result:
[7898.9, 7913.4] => 6.91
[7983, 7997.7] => 6.85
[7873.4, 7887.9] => 7.01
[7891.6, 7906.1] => 7.08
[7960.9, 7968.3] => 7.1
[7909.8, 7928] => 6.66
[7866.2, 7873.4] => 7.18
